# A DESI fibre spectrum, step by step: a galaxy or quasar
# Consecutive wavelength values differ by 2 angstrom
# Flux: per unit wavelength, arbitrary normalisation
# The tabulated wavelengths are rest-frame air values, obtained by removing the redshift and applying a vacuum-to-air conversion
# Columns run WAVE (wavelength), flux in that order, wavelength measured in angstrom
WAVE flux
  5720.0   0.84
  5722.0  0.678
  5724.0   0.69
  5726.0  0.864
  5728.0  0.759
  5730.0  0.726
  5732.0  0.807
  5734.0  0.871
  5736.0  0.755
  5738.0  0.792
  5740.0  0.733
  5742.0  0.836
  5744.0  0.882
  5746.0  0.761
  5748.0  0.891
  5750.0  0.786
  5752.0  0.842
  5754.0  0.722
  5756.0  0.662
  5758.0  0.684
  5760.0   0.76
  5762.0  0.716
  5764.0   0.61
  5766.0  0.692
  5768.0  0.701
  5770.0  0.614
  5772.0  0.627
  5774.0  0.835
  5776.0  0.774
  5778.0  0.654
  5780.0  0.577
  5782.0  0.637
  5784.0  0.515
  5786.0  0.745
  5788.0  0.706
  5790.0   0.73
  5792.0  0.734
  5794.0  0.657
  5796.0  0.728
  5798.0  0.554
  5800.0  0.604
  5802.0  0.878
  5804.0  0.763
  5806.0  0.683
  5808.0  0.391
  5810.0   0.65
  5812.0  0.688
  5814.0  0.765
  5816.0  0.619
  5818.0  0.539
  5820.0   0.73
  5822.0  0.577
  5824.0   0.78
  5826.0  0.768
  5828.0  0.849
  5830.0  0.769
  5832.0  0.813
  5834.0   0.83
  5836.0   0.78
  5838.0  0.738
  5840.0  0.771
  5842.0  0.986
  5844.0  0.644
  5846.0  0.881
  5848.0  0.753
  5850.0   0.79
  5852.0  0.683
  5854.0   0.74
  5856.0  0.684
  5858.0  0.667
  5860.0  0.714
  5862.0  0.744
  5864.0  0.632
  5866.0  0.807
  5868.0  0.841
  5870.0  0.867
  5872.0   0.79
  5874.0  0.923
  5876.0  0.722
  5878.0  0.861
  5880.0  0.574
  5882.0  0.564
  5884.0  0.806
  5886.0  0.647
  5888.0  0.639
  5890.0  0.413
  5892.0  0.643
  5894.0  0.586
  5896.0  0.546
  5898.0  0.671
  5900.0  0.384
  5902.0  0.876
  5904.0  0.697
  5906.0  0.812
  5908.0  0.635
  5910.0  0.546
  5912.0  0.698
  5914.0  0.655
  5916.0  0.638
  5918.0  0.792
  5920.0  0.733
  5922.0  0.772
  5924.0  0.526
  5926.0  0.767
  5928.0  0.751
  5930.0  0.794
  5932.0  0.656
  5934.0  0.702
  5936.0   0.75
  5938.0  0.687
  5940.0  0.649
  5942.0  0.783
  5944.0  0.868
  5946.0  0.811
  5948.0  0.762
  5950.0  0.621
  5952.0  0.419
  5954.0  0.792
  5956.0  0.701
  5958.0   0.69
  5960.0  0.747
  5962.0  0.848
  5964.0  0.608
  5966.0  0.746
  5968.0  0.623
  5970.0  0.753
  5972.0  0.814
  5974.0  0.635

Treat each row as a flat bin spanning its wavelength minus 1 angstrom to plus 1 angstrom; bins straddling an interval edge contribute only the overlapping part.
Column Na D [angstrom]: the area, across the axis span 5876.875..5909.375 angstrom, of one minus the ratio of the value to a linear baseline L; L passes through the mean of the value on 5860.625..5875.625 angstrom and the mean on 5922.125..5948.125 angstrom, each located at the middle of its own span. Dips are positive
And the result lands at 5.27 angstrom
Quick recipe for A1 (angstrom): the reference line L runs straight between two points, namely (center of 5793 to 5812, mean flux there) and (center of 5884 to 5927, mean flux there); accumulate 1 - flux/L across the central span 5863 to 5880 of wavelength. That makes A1 -3.5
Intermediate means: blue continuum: 0.658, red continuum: 0.655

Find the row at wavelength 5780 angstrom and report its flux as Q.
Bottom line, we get 0.577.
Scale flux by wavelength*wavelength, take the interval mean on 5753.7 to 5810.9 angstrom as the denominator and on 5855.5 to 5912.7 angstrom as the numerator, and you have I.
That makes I 1.06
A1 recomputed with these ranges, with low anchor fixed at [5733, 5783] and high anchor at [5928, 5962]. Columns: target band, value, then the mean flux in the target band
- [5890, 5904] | 2.2 angstrom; 0.609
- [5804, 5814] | 1.3 angstrom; 0.635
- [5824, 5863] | -2.1 angstrom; 0.769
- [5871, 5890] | 0.4 angstrom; 0.709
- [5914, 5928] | 0.3 angstrom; 0.704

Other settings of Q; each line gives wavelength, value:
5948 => 0.762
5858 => 0.667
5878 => 0.861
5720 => 0.84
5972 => 0.814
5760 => 0.76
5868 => 0.841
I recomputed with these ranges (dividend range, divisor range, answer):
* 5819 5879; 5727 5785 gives 1.09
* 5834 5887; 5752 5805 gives 1.13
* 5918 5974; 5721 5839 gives 1.05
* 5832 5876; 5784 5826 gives 1.17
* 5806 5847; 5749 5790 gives 1.07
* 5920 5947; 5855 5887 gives 1.01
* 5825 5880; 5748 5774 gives 1.12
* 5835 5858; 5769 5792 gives 1.15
